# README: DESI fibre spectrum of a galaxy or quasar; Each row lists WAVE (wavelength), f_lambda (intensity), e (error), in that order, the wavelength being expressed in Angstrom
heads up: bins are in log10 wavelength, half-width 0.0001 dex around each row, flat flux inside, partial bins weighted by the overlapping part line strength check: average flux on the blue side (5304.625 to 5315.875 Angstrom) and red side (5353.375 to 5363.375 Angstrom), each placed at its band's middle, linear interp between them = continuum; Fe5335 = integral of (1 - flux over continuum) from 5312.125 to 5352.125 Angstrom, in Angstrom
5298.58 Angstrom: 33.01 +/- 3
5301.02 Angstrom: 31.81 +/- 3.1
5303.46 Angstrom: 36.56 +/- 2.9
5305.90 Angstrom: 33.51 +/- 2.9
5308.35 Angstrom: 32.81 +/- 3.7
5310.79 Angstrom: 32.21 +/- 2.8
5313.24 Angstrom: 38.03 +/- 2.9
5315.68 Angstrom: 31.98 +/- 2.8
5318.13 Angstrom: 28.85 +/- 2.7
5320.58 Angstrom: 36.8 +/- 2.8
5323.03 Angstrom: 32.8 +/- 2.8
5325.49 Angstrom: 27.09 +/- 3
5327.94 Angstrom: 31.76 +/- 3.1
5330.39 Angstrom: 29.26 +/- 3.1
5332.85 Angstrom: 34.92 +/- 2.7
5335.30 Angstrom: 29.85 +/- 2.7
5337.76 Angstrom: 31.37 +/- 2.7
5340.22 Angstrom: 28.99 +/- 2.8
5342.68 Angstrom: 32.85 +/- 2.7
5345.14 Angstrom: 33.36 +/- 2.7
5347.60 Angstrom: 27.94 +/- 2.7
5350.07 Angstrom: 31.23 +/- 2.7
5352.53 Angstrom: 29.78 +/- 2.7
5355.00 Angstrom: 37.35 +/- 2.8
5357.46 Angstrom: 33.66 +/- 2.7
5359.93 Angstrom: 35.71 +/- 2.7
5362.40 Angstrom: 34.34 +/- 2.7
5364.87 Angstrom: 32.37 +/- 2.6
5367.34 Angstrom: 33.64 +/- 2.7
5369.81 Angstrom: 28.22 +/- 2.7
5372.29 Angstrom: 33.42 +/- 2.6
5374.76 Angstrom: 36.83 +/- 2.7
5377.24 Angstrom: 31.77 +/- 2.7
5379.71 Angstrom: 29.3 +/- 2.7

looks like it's 3.2 Angstrom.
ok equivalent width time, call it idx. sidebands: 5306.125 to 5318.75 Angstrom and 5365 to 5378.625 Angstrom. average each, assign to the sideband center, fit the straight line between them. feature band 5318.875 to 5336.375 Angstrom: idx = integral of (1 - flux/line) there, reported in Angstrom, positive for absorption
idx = 0.7 Angstrom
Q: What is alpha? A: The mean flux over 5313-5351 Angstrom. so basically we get 31.5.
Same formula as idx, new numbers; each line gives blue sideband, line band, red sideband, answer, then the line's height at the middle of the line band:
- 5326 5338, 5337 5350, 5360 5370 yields 0.4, 31.8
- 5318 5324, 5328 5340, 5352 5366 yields 0.9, 33.7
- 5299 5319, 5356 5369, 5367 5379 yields -0.4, 32.7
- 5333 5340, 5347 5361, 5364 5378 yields -0.4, 31.9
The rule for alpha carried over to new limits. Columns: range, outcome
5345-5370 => 32.7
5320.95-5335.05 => 31.4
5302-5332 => 32.7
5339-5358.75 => 31.9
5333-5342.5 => 30.9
